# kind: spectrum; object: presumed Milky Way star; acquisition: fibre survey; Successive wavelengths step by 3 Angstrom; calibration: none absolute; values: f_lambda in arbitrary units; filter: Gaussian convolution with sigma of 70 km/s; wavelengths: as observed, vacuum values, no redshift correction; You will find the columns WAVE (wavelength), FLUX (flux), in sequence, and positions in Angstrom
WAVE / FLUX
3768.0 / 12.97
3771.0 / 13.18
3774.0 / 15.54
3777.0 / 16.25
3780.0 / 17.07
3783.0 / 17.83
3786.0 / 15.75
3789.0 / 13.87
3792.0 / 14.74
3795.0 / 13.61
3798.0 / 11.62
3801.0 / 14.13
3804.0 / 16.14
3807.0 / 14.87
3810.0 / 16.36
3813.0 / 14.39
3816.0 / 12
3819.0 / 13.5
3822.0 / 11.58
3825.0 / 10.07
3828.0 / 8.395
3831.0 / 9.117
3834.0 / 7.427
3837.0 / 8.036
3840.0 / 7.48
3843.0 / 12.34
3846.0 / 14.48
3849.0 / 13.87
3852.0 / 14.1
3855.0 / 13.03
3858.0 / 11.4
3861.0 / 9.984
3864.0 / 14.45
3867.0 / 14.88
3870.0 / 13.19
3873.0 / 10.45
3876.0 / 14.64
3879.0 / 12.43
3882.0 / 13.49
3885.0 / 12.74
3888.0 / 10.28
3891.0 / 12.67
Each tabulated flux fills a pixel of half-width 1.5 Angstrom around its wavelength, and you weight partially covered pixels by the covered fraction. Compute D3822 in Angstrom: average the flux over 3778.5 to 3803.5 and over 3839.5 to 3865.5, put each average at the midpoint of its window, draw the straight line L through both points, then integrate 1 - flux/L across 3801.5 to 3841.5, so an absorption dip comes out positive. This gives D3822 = 6.55 Angstrom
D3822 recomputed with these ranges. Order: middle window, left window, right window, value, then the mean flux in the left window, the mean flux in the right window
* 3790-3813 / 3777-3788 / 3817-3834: -1.3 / 16.7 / 10.3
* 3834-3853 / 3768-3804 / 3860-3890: 3.0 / 14.8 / 12.7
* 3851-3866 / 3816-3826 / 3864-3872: 0.9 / 11.8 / 13.9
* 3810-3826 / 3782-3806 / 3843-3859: 1.5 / 14.6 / 13.3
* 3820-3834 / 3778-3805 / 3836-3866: 3.8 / 15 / 12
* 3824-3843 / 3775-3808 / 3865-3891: 7.2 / 15.1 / 12.8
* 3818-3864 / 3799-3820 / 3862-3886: 9.1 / 14.4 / 13.2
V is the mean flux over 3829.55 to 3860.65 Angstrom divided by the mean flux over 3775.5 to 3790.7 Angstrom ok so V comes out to 0.69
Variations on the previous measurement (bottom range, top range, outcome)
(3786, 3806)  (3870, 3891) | 0.88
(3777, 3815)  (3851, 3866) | 0.84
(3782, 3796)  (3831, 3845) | 0.60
